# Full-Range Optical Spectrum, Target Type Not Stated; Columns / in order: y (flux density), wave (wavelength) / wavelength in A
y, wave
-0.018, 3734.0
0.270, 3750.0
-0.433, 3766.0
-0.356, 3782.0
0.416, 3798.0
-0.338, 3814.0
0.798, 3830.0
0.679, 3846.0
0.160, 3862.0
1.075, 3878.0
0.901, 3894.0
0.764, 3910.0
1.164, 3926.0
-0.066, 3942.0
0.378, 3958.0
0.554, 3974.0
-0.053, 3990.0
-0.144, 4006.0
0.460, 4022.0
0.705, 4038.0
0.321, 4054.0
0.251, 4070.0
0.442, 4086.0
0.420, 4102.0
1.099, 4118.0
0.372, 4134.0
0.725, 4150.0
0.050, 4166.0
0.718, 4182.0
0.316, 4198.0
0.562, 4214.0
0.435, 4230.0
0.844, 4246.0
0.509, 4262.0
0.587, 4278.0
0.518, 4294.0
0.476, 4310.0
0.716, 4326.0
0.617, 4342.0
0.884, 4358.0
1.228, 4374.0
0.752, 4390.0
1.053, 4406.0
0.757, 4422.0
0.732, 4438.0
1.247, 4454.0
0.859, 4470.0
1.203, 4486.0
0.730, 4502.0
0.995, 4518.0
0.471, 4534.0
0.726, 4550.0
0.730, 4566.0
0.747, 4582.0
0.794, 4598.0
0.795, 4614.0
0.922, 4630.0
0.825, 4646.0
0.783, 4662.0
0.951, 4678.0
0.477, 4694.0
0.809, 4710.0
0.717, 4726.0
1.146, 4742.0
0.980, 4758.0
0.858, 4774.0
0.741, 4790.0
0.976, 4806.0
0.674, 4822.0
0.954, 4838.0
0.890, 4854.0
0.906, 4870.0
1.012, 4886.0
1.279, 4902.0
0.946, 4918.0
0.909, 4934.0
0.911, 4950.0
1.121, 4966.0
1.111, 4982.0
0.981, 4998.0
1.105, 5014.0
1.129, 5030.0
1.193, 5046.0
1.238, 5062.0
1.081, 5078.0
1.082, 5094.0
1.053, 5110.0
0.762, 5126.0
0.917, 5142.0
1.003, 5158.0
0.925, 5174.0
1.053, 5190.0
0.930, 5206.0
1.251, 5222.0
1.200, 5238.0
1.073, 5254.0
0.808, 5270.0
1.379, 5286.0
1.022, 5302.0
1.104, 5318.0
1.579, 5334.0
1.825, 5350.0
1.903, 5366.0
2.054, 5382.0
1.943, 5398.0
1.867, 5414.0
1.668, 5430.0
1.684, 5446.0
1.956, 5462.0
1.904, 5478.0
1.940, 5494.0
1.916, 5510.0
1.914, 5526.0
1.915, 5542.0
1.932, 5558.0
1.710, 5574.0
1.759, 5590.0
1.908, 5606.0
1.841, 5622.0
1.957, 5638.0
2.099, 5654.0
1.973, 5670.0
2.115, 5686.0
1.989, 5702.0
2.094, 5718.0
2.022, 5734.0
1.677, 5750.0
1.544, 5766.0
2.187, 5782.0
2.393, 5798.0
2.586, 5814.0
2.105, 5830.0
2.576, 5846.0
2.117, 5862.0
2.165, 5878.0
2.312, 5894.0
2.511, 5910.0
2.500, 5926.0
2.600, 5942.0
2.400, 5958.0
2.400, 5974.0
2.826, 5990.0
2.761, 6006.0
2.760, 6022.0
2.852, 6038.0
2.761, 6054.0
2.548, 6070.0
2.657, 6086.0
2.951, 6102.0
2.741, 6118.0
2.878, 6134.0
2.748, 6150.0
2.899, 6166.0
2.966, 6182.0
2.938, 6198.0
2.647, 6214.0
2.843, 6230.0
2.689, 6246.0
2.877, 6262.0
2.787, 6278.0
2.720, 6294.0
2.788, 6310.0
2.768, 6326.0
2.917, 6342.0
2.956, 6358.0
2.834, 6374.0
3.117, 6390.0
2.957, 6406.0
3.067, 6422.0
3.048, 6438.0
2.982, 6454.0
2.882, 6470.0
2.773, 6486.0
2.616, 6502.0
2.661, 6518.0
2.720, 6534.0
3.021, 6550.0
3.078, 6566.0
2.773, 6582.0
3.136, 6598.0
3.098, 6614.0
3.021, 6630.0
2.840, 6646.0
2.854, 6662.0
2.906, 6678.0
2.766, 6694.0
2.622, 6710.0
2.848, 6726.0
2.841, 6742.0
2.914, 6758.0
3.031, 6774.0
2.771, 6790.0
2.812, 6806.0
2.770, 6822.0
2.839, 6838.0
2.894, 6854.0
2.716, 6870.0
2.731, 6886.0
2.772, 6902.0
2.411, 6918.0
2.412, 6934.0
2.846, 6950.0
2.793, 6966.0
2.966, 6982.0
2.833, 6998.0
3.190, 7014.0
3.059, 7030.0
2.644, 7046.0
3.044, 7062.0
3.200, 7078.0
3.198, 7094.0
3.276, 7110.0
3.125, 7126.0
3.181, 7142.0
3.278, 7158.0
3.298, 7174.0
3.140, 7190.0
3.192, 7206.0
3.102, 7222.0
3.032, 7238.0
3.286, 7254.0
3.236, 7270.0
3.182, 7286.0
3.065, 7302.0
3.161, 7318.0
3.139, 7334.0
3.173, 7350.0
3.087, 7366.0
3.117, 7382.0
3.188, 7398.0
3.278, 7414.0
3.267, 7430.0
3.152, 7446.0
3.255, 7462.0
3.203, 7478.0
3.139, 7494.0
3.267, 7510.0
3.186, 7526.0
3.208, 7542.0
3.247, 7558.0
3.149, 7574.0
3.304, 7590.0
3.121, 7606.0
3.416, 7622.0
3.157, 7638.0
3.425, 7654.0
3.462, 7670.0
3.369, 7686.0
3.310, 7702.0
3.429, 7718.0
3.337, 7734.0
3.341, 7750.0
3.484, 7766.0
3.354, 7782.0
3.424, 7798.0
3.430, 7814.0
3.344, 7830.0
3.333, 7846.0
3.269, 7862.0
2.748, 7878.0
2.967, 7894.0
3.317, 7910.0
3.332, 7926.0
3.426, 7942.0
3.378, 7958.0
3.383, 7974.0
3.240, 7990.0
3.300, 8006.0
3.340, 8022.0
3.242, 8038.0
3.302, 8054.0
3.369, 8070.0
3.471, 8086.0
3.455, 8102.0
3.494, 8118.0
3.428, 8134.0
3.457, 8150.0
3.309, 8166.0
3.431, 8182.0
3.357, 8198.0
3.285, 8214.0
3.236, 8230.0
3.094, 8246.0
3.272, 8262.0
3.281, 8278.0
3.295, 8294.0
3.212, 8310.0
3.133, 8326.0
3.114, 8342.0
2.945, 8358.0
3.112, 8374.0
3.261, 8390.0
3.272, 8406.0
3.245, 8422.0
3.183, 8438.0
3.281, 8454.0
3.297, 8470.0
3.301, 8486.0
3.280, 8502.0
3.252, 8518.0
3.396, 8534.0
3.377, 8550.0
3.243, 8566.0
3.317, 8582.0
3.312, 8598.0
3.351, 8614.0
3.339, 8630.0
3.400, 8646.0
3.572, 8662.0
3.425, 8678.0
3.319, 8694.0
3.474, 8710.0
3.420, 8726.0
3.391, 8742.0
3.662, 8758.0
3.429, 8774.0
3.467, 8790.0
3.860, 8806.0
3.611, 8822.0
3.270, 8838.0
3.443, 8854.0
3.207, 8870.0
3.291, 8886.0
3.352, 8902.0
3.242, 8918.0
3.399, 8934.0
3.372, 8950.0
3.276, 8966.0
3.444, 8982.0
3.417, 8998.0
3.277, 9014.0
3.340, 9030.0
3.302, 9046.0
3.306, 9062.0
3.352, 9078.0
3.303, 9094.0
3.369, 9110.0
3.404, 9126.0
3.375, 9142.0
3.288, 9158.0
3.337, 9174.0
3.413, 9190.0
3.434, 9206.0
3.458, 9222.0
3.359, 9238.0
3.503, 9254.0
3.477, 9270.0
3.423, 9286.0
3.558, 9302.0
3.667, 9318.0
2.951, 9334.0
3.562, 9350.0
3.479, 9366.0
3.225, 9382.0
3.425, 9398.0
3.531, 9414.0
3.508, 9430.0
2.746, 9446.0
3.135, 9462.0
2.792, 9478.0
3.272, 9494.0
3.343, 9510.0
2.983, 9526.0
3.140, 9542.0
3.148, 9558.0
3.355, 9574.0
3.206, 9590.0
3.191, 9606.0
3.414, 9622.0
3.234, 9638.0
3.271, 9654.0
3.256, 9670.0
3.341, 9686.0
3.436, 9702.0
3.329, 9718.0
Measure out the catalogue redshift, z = 0.34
